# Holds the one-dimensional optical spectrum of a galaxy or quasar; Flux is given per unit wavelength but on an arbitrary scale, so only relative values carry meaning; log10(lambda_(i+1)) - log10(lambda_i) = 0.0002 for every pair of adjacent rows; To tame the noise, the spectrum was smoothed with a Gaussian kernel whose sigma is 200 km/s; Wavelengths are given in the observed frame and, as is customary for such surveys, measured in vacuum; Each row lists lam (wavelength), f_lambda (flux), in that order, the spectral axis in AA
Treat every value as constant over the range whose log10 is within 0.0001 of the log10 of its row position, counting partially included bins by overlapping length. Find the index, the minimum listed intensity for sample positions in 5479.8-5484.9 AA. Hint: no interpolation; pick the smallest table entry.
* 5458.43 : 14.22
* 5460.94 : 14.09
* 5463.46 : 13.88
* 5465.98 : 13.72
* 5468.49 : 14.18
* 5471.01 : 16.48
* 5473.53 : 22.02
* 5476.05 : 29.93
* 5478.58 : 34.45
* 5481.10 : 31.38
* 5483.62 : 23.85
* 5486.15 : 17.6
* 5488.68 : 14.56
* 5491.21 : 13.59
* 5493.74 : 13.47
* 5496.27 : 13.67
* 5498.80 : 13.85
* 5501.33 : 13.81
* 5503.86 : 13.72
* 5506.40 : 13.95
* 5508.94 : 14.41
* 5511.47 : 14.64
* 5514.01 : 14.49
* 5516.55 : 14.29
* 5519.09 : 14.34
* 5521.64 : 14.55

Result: 23.85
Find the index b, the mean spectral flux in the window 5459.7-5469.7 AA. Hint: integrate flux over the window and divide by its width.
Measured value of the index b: 14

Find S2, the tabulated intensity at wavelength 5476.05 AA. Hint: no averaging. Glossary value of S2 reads 29.93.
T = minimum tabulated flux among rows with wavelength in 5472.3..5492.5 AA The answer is 13.59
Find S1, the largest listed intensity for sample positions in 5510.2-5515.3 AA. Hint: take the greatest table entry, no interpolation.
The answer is 14.64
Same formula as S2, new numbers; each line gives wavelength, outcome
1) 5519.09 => 14.34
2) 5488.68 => 14.56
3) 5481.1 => 31.38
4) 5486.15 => 17.6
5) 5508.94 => 14.41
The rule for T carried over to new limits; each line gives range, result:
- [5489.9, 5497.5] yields 13.47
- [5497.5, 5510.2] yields 13.72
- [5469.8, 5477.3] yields 16.48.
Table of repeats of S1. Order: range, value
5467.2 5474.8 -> 22.02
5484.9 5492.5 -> 17.6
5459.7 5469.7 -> 14.18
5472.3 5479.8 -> 34.45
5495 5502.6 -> 13.85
